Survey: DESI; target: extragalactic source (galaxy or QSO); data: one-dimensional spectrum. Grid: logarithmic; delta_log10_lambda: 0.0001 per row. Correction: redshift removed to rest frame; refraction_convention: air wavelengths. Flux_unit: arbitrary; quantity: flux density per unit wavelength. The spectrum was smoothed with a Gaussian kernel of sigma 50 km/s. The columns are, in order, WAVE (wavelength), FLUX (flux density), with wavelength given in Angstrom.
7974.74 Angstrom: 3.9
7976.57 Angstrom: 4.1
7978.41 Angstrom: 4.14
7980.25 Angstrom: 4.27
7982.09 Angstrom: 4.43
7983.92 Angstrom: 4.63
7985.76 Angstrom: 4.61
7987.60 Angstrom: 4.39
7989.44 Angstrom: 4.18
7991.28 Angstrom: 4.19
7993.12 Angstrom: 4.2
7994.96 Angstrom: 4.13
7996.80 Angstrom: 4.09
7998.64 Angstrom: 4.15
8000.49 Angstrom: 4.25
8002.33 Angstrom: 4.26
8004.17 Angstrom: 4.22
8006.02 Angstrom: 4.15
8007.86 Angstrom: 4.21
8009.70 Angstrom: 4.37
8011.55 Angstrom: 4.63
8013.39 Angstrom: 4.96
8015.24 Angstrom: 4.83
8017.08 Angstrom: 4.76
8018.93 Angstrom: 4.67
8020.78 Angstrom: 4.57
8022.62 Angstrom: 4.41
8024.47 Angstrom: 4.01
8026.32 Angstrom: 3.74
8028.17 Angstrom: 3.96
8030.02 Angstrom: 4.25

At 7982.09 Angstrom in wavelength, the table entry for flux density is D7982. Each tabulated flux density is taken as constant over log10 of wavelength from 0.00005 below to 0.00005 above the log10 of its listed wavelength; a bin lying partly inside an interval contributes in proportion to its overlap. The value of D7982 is 4.43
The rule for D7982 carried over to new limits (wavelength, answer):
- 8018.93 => 4.67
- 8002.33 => 4.26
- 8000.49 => 4.25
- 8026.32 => 3.74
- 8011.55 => 4.63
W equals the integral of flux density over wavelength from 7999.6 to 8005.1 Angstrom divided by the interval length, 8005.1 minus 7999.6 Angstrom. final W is 4.24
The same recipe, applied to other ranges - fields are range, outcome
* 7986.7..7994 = 4.24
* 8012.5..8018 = 4.85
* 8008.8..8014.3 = 4.65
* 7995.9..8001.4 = 4.16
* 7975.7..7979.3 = 4.12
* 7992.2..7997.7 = 4.14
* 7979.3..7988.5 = 4.47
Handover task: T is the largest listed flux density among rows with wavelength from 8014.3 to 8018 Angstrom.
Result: 4.83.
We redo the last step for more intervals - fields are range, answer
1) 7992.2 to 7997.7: 4.2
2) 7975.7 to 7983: 4.43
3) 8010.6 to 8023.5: 4.96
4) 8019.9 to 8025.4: 4.57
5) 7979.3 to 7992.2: 4.63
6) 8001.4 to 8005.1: 4.26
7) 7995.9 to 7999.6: 4.15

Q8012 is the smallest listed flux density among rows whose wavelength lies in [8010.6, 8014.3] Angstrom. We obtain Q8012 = 4.63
